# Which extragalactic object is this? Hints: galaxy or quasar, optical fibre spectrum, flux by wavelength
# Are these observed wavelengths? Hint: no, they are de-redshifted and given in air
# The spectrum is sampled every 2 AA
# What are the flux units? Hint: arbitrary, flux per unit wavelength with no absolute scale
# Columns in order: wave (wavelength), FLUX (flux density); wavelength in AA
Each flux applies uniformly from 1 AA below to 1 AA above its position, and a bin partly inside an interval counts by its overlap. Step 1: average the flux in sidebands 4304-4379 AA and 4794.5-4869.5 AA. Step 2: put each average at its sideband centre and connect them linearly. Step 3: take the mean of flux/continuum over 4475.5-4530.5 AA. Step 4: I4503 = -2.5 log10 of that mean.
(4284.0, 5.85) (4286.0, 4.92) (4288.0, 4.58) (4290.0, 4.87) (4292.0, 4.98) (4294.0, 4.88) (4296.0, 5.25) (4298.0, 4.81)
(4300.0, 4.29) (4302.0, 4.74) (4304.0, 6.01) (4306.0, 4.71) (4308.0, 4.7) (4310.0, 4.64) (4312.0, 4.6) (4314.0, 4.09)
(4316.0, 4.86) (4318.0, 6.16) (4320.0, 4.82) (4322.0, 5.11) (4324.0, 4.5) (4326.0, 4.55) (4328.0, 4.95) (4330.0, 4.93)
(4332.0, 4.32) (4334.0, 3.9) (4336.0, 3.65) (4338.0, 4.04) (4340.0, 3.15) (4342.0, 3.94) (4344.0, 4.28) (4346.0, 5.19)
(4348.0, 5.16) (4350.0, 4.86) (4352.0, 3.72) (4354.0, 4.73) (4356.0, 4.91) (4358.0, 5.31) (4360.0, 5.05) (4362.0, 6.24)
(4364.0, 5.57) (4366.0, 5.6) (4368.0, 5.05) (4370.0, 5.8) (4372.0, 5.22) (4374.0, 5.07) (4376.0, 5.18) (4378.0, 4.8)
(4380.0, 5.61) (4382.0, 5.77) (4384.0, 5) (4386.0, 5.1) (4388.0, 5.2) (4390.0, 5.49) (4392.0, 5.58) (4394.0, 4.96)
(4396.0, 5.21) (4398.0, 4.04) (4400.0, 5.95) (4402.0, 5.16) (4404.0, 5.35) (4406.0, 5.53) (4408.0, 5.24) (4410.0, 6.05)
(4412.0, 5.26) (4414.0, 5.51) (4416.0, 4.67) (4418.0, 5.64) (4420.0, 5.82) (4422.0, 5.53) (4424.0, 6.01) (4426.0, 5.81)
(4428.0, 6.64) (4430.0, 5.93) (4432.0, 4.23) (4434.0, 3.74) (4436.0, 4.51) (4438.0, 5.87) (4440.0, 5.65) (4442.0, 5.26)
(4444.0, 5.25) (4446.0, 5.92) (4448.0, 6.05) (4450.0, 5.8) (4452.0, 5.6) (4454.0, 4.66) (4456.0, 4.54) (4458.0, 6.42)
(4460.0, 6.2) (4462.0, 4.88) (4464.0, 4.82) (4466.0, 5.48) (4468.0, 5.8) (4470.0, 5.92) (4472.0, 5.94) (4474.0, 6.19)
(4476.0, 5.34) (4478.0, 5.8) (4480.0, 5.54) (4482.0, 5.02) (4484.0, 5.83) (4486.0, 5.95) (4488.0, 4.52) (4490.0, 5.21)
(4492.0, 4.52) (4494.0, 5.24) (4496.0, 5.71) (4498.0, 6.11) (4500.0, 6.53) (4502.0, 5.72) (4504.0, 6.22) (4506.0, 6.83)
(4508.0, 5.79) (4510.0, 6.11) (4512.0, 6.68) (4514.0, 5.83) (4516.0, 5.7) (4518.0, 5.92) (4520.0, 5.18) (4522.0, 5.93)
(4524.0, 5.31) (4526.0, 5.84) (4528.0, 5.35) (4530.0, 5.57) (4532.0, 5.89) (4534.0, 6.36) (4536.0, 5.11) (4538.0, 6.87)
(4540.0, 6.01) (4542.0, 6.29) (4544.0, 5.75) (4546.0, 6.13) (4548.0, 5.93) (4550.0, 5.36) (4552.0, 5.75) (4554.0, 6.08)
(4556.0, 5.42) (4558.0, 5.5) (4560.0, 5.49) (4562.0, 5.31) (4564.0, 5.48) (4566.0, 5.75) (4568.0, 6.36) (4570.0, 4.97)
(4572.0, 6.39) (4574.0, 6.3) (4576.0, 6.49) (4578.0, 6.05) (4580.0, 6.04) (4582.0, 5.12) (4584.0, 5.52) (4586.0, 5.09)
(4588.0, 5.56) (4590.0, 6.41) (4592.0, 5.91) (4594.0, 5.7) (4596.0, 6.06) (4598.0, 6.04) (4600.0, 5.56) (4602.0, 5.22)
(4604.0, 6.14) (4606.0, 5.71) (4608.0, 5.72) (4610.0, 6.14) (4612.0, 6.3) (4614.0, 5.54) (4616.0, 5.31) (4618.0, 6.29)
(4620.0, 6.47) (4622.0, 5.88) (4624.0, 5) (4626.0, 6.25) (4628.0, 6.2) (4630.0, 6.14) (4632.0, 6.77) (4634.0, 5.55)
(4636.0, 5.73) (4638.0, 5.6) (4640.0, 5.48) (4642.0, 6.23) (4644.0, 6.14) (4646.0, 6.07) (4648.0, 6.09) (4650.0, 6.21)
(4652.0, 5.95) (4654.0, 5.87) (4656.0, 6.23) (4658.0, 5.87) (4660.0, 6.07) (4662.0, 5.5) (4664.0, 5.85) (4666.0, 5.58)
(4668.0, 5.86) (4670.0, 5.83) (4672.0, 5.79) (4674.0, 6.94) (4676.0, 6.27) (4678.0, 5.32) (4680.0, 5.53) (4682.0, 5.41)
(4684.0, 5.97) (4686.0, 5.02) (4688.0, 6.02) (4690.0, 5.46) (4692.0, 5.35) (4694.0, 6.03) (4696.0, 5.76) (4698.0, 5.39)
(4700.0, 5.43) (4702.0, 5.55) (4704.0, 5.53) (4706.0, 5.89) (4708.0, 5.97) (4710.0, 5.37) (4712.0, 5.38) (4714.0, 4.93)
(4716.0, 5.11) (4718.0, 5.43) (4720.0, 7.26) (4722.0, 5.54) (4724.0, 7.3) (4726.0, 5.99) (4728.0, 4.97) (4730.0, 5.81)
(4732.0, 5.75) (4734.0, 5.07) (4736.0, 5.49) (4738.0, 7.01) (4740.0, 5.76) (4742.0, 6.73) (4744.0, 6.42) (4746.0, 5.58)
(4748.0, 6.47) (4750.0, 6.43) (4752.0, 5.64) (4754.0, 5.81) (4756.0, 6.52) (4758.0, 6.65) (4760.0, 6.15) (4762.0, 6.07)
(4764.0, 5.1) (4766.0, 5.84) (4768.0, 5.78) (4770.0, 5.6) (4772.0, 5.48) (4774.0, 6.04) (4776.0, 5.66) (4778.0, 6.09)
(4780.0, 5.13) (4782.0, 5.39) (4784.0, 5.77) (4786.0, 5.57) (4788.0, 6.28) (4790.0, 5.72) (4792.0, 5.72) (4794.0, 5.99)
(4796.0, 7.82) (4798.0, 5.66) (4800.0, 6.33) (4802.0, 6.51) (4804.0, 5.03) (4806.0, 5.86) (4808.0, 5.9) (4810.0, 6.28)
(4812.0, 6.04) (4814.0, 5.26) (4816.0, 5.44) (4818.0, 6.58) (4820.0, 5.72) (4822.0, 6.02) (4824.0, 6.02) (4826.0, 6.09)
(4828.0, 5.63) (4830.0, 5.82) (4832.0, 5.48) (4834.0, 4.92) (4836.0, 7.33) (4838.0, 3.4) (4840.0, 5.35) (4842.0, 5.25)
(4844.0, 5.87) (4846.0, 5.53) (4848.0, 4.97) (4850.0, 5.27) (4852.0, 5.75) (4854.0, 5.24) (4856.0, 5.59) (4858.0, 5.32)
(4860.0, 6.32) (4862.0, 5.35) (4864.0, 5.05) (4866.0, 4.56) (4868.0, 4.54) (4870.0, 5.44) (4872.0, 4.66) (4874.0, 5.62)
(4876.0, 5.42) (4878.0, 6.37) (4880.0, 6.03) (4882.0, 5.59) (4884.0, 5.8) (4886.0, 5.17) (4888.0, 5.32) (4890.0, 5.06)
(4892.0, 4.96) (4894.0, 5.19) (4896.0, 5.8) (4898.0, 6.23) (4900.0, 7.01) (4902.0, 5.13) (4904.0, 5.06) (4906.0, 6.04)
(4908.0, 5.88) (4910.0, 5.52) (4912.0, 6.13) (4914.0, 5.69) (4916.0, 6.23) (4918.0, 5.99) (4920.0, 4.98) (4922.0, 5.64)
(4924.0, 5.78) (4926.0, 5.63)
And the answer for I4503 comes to -0.12 mag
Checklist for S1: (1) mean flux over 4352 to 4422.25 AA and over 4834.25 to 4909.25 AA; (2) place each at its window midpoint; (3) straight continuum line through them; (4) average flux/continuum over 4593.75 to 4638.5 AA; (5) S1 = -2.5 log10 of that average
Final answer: -0.10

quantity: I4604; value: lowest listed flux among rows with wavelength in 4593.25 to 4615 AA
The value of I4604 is 5.22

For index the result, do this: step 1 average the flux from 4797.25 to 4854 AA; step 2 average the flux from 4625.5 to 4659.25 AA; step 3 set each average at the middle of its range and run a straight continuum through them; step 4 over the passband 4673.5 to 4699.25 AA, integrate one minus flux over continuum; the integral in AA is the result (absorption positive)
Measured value 1.03 AA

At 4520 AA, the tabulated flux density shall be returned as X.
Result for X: 5.18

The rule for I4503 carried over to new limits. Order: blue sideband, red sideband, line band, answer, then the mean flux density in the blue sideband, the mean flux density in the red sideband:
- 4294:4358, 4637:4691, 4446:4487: -0.090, 4.65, 5.86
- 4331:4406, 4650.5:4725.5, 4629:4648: -0.061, 4.96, 5.78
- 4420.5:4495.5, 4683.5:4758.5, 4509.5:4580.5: -0.051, 5.45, 5.83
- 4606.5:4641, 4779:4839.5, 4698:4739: 0.024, 5.9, 5.82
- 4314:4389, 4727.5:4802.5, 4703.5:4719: 0.069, 4.89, 5.95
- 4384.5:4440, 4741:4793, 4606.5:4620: -0.049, 5.34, 5.91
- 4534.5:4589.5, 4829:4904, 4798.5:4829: -0.077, 5.79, 5.45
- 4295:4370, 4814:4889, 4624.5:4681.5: -0.140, 4.78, 5.51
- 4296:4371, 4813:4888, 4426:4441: -0.072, 4.79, 5.5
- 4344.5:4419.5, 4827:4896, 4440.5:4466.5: -0.040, 5.23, 5.39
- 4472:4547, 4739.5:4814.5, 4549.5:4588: 0.021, 5.78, 5.96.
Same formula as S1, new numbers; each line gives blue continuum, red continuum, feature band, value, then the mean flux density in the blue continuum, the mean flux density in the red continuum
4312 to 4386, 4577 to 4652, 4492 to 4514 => -0.106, 4.86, 5.87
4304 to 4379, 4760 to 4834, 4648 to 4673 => -0.068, 4.81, 5.84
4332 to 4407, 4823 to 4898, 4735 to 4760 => -0.164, 4.97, 5.45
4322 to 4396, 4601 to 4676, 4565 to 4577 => -0.066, 4.91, 5.94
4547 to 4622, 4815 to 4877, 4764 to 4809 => -0.059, 5.8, 5.47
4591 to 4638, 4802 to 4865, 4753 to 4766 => -0.060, 5.89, 5.62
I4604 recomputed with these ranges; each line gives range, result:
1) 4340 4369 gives 3.15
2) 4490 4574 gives 4.52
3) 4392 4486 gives 3.74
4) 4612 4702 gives 5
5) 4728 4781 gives 4.97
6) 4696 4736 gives 4.93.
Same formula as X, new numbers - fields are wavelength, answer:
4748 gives 6.47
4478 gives 5.8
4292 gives 4.98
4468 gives 5.8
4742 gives 6.73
